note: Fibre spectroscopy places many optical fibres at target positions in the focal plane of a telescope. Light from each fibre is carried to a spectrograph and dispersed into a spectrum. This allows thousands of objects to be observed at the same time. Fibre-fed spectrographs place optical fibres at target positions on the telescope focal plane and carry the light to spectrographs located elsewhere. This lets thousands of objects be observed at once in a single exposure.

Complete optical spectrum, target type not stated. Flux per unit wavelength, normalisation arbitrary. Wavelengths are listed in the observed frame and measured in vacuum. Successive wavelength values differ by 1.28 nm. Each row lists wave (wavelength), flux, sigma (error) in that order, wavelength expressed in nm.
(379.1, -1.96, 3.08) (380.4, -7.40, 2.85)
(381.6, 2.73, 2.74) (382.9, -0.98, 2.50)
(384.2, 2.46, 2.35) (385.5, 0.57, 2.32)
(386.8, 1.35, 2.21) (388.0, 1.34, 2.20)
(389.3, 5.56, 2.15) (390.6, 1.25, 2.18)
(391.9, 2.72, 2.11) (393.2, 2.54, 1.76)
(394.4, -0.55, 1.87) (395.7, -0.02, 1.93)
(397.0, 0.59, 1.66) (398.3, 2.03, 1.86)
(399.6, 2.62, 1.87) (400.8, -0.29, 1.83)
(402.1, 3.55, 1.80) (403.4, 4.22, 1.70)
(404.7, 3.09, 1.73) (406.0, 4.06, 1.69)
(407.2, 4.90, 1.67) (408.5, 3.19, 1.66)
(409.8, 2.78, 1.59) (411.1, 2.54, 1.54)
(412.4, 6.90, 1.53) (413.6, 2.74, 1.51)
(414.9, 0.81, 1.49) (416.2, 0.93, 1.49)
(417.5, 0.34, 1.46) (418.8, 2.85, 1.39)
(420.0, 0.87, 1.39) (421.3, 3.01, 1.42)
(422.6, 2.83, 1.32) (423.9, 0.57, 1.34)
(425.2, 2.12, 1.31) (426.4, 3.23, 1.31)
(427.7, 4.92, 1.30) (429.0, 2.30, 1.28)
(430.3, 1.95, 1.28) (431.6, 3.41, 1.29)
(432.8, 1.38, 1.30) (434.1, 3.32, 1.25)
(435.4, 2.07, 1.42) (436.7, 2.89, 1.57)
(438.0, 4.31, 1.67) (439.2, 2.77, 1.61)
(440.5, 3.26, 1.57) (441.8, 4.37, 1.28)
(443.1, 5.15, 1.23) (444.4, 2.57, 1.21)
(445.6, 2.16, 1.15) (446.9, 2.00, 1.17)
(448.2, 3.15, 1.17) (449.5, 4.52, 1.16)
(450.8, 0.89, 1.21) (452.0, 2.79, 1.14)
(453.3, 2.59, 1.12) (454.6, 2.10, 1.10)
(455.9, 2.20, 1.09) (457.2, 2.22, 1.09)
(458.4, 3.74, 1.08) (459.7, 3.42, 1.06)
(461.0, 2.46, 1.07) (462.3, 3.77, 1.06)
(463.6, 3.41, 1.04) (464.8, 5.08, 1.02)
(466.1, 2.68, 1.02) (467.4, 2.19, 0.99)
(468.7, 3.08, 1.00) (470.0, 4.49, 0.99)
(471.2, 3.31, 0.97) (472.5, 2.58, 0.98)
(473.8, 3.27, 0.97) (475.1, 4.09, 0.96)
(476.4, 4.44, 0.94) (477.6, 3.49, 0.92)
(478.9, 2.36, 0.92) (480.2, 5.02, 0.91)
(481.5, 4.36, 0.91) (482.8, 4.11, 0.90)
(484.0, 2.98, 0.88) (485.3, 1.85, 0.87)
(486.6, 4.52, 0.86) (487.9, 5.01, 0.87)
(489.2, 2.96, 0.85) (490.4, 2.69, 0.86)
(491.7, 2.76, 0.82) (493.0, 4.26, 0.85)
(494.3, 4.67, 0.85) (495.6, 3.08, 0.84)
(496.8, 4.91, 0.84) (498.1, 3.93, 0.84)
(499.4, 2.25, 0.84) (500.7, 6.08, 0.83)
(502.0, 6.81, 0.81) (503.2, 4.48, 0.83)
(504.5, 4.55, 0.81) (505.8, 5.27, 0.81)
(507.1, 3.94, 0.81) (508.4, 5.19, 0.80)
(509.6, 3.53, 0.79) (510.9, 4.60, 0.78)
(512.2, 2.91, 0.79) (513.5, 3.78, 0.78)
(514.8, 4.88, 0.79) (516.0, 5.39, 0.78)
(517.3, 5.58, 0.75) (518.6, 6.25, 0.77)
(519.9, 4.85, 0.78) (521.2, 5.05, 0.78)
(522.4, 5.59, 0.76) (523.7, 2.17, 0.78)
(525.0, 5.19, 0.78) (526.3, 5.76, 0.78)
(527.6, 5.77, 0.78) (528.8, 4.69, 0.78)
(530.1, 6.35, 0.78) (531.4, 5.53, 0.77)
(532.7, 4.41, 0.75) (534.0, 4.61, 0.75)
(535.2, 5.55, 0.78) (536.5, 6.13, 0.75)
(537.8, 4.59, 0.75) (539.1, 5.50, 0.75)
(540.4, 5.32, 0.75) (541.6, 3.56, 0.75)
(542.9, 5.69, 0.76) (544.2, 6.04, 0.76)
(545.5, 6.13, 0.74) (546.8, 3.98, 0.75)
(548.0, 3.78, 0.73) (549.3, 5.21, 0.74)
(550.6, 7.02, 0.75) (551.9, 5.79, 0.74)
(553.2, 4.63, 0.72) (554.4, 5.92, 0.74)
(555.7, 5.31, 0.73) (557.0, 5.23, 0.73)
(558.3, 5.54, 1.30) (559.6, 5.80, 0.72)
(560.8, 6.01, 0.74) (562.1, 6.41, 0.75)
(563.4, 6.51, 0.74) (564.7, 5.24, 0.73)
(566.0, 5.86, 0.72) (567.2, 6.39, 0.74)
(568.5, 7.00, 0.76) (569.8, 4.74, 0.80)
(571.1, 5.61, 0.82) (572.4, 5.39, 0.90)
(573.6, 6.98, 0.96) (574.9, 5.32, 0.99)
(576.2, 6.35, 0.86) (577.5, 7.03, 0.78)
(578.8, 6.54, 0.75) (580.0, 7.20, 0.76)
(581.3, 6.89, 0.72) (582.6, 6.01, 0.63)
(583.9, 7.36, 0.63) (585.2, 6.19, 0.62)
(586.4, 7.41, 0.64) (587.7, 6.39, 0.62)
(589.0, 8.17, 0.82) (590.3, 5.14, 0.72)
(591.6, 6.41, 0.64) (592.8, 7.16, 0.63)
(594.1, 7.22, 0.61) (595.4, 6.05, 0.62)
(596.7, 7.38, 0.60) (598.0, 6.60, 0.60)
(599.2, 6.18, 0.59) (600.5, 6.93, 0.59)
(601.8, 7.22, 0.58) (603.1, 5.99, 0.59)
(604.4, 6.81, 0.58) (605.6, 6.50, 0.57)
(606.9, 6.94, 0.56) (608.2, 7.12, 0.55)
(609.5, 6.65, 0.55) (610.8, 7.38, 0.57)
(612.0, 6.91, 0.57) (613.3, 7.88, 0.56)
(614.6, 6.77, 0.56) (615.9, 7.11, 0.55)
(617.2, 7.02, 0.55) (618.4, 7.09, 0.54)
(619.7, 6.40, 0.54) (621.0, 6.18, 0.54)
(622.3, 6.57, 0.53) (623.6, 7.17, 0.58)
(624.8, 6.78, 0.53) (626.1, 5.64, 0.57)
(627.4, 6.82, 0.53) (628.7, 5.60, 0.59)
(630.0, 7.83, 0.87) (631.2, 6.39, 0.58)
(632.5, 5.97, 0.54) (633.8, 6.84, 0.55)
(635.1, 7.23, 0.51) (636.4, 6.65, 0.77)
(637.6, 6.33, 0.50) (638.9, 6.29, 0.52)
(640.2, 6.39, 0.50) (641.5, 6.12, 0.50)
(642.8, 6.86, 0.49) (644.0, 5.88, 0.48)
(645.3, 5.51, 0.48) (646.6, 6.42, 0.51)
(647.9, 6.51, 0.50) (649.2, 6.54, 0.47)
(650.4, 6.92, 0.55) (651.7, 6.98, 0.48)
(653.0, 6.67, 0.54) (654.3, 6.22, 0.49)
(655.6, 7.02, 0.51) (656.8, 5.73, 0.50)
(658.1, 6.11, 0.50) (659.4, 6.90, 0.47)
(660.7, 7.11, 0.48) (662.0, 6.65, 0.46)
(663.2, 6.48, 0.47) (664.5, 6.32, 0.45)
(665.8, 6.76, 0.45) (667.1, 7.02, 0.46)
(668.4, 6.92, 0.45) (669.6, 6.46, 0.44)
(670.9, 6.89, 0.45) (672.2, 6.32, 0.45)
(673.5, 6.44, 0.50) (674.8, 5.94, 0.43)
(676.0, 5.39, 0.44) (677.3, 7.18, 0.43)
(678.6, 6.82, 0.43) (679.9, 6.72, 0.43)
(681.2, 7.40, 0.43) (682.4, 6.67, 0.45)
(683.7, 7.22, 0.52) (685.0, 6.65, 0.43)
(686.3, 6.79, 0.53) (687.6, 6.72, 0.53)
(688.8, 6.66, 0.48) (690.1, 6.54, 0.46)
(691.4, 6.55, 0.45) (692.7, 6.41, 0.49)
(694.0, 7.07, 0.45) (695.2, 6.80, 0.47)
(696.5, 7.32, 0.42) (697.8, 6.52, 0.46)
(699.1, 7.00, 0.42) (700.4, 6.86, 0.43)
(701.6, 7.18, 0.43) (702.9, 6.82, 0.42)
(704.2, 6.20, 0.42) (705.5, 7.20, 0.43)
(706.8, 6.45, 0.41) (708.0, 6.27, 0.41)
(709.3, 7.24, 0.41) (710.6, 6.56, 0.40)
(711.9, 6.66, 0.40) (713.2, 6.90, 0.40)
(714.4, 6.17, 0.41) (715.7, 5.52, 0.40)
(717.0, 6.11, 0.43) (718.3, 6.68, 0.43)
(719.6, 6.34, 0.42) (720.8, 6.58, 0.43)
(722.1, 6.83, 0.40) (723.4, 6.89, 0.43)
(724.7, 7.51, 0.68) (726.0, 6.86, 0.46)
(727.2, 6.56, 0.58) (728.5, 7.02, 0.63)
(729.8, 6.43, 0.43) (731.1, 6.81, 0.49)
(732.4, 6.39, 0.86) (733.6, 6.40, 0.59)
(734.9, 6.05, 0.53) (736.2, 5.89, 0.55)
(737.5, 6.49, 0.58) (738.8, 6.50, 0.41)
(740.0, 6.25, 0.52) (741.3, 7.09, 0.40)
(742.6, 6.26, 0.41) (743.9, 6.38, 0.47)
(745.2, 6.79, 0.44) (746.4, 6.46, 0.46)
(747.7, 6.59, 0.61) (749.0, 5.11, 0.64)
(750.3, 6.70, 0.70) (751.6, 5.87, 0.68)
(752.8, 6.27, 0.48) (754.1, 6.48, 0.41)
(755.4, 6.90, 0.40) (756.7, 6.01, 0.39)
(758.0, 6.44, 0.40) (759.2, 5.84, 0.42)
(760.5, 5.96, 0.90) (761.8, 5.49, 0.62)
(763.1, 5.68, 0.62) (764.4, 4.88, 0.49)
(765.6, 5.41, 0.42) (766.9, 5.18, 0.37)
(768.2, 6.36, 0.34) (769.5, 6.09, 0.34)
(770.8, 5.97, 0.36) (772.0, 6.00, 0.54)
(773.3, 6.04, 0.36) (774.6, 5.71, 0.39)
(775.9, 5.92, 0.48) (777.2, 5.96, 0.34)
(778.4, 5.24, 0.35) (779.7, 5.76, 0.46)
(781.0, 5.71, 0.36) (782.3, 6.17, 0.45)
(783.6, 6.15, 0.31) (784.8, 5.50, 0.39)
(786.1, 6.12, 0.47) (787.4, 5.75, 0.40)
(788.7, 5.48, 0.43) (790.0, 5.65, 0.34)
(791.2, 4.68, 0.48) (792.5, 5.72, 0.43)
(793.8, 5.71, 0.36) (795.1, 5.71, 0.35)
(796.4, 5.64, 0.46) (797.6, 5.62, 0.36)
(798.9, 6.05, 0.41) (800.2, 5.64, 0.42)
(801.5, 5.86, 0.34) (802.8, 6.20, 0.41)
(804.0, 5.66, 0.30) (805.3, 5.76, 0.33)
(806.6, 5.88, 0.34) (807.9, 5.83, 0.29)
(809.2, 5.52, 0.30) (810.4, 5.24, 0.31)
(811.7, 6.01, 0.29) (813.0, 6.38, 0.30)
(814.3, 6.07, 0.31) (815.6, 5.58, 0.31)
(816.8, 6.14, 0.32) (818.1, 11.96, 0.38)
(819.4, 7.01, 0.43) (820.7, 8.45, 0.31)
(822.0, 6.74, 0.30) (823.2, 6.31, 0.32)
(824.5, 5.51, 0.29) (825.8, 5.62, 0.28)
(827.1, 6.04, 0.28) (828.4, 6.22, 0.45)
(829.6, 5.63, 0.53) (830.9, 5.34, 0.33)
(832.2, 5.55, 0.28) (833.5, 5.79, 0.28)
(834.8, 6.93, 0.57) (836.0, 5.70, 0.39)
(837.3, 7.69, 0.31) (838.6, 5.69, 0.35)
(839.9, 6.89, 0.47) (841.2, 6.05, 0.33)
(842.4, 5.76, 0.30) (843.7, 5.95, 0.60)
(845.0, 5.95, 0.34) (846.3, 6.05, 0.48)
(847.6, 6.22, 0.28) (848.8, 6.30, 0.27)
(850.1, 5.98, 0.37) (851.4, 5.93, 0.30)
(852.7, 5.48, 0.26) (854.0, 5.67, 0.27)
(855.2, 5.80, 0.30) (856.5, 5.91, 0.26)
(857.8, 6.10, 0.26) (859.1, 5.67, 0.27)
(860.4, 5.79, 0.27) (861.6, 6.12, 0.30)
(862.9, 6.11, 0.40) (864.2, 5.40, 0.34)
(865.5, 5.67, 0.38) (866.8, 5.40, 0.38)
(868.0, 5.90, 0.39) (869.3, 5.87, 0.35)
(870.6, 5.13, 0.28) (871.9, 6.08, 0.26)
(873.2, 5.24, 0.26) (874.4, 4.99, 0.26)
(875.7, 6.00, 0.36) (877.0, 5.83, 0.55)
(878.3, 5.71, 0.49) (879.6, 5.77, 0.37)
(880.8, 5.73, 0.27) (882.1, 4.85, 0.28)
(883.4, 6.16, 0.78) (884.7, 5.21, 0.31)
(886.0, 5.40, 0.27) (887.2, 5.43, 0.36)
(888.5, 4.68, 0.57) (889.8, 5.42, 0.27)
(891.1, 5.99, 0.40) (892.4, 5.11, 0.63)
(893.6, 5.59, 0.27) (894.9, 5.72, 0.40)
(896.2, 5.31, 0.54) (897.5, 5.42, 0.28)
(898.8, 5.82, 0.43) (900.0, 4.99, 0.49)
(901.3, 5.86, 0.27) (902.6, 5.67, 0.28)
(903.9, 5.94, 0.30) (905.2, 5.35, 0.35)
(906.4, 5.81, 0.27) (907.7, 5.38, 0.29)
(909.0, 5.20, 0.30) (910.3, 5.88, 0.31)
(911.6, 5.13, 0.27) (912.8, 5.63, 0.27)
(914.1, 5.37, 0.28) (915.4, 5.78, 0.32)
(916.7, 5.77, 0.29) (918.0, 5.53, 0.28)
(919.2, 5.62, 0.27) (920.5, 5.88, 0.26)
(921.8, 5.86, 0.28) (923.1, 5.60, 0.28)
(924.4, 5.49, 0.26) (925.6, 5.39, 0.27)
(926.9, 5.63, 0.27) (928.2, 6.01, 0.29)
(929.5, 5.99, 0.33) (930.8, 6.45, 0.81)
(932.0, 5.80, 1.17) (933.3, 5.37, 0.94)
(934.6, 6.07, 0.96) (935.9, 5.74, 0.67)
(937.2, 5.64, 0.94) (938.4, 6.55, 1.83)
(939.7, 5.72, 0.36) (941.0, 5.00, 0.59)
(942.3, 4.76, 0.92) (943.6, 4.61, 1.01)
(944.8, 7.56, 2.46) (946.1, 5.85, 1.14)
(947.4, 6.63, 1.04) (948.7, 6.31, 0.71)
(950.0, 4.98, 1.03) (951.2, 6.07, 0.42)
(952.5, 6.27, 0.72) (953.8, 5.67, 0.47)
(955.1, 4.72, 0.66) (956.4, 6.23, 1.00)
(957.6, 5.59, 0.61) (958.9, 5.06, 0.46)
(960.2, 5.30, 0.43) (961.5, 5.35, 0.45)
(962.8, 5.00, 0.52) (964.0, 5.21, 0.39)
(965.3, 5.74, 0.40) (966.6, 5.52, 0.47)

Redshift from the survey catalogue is 0.247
